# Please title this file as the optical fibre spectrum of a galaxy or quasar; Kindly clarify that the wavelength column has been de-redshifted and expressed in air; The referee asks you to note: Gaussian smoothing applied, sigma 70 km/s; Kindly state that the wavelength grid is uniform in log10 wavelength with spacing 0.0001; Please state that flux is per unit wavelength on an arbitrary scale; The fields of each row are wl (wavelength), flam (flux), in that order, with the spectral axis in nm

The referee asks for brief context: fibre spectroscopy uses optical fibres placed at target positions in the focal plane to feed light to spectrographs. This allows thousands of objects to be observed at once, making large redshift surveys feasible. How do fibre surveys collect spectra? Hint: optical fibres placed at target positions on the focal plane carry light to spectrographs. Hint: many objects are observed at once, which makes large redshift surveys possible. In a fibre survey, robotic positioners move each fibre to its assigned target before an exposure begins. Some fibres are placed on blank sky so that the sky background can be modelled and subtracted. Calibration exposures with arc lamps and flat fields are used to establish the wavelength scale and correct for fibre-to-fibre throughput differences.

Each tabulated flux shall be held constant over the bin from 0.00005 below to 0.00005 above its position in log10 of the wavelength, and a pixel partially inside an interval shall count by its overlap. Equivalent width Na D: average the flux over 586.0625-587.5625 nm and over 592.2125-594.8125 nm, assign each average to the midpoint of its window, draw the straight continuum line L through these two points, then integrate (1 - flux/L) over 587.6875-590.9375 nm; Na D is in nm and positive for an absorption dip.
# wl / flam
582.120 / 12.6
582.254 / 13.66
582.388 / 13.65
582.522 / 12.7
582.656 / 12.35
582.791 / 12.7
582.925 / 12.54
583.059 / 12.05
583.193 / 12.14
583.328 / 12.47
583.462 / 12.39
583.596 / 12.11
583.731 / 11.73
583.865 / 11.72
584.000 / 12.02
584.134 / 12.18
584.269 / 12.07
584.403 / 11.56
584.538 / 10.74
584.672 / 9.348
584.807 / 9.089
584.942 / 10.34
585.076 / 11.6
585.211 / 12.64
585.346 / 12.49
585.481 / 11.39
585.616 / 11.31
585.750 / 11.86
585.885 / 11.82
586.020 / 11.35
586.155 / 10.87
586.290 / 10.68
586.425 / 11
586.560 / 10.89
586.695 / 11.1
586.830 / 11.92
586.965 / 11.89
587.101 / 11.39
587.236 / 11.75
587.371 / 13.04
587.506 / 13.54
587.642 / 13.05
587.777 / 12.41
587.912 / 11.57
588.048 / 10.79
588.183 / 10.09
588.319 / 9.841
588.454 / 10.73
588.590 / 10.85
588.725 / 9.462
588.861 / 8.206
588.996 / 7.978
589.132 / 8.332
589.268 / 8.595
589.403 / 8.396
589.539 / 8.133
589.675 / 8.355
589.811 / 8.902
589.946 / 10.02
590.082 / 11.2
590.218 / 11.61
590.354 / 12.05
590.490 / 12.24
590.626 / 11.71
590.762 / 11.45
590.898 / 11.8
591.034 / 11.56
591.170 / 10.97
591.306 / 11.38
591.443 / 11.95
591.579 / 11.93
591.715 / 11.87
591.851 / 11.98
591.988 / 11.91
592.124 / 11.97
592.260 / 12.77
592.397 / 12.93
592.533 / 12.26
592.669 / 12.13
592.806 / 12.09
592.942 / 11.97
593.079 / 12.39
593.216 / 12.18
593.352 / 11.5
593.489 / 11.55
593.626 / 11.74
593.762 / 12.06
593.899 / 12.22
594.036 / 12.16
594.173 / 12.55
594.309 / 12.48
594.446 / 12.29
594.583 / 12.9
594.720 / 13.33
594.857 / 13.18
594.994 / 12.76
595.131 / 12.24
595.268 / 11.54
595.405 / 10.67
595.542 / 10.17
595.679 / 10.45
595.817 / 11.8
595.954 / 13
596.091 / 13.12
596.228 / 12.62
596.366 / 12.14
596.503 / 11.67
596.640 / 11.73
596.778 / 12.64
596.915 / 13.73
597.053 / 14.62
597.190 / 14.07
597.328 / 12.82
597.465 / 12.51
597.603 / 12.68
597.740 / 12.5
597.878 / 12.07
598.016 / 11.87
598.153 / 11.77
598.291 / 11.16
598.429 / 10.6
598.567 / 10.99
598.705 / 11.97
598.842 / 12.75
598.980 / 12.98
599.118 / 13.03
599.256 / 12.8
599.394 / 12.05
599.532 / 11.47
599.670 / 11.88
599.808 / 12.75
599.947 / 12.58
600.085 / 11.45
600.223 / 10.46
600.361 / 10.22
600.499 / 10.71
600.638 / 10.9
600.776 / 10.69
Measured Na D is 0.46 nm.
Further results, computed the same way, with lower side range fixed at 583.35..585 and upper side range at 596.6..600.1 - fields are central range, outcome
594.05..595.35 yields -0.048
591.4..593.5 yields -0.029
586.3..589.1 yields 0.131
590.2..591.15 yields 0.005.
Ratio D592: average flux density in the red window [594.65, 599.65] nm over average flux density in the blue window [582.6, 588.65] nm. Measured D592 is 1.06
